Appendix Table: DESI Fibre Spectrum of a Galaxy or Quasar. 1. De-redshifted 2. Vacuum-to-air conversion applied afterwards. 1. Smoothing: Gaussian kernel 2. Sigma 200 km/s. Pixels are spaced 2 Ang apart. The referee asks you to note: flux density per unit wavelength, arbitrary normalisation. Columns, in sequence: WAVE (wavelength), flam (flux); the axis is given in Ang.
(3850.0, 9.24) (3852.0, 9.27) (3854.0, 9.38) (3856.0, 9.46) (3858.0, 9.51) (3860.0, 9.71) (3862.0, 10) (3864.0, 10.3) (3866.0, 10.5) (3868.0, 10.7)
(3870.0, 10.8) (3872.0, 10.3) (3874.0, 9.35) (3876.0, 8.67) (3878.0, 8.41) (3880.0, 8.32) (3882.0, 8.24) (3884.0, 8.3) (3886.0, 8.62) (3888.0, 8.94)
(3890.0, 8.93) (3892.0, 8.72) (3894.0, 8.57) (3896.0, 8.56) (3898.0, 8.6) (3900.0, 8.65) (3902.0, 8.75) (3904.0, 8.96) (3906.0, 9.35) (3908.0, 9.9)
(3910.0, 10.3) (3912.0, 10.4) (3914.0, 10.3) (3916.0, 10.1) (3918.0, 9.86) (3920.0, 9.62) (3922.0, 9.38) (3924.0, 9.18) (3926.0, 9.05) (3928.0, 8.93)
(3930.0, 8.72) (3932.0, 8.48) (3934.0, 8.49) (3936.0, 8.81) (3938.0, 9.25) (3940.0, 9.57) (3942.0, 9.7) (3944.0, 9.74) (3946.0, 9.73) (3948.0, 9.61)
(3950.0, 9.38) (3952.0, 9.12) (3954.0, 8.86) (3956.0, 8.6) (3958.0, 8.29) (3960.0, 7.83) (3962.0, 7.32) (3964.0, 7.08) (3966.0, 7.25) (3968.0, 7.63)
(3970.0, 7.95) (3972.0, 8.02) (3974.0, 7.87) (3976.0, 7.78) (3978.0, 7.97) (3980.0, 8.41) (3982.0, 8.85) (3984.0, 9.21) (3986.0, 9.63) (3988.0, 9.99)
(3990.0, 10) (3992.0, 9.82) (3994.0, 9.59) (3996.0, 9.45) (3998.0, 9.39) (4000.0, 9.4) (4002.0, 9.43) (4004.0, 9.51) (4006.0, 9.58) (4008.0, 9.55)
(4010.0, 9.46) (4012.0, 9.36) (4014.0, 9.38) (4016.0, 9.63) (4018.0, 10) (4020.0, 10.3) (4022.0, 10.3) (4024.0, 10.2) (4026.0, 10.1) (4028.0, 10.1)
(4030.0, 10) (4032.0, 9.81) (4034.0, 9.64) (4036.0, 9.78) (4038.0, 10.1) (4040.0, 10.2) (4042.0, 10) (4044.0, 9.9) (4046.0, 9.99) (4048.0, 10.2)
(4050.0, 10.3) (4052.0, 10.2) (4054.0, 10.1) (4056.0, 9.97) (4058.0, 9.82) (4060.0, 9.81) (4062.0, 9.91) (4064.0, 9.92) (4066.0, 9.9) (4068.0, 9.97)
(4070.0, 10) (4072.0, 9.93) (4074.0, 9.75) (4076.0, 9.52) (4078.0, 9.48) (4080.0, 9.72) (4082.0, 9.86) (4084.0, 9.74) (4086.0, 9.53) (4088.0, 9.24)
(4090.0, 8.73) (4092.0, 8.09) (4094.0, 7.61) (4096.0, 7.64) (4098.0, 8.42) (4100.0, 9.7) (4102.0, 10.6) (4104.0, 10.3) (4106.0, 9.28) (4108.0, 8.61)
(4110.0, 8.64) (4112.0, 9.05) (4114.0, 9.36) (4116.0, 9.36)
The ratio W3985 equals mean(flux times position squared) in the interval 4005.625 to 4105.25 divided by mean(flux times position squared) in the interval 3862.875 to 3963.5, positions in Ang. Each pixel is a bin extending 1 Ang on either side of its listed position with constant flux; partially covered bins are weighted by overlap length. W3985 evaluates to 1.1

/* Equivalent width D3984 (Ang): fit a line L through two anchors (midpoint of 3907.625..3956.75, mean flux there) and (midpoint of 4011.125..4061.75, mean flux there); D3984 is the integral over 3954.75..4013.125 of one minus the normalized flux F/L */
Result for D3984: 5.6 Ang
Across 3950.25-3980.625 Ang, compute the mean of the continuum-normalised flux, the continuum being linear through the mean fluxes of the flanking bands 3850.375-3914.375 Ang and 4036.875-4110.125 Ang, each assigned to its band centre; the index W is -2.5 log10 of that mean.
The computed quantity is 0.176 mag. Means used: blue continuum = 9.33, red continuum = 9.6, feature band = 8.03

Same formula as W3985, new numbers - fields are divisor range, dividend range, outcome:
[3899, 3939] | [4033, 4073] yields 1.15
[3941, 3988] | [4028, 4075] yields 1.22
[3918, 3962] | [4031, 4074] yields 1.17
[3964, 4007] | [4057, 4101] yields 1.11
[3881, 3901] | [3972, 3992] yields 1.08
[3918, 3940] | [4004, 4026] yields 1.13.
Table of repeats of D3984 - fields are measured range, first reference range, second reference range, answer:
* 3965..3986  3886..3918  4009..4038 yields 3.2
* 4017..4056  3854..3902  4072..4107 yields -3.4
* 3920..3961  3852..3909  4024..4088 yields 1.8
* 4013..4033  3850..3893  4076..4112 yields -1.7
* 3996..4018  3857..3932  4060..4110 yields -0.3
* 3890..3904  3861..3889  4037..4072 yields 1.2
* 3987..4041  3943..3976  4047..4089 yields -3.9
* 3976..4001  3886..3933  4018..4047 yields 1.3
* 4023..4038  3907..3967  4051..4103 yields -0.9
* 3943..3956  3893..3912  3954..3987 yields -1.4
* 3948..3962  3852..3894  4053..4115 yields 1.1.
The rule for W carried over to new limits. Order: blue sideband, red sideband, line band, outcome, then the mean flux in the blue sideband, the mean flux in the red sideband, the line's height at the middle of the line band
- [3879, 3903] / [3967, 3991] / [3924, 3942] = -0.05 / 8.6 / 8.61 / 8.6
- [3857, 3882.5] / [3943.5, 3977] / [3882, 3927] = -0.01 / 9.63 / 8.34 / 9.13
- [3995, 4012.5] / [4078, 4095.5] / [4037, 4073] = -0.09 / 9.46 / 9.05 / 9.21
